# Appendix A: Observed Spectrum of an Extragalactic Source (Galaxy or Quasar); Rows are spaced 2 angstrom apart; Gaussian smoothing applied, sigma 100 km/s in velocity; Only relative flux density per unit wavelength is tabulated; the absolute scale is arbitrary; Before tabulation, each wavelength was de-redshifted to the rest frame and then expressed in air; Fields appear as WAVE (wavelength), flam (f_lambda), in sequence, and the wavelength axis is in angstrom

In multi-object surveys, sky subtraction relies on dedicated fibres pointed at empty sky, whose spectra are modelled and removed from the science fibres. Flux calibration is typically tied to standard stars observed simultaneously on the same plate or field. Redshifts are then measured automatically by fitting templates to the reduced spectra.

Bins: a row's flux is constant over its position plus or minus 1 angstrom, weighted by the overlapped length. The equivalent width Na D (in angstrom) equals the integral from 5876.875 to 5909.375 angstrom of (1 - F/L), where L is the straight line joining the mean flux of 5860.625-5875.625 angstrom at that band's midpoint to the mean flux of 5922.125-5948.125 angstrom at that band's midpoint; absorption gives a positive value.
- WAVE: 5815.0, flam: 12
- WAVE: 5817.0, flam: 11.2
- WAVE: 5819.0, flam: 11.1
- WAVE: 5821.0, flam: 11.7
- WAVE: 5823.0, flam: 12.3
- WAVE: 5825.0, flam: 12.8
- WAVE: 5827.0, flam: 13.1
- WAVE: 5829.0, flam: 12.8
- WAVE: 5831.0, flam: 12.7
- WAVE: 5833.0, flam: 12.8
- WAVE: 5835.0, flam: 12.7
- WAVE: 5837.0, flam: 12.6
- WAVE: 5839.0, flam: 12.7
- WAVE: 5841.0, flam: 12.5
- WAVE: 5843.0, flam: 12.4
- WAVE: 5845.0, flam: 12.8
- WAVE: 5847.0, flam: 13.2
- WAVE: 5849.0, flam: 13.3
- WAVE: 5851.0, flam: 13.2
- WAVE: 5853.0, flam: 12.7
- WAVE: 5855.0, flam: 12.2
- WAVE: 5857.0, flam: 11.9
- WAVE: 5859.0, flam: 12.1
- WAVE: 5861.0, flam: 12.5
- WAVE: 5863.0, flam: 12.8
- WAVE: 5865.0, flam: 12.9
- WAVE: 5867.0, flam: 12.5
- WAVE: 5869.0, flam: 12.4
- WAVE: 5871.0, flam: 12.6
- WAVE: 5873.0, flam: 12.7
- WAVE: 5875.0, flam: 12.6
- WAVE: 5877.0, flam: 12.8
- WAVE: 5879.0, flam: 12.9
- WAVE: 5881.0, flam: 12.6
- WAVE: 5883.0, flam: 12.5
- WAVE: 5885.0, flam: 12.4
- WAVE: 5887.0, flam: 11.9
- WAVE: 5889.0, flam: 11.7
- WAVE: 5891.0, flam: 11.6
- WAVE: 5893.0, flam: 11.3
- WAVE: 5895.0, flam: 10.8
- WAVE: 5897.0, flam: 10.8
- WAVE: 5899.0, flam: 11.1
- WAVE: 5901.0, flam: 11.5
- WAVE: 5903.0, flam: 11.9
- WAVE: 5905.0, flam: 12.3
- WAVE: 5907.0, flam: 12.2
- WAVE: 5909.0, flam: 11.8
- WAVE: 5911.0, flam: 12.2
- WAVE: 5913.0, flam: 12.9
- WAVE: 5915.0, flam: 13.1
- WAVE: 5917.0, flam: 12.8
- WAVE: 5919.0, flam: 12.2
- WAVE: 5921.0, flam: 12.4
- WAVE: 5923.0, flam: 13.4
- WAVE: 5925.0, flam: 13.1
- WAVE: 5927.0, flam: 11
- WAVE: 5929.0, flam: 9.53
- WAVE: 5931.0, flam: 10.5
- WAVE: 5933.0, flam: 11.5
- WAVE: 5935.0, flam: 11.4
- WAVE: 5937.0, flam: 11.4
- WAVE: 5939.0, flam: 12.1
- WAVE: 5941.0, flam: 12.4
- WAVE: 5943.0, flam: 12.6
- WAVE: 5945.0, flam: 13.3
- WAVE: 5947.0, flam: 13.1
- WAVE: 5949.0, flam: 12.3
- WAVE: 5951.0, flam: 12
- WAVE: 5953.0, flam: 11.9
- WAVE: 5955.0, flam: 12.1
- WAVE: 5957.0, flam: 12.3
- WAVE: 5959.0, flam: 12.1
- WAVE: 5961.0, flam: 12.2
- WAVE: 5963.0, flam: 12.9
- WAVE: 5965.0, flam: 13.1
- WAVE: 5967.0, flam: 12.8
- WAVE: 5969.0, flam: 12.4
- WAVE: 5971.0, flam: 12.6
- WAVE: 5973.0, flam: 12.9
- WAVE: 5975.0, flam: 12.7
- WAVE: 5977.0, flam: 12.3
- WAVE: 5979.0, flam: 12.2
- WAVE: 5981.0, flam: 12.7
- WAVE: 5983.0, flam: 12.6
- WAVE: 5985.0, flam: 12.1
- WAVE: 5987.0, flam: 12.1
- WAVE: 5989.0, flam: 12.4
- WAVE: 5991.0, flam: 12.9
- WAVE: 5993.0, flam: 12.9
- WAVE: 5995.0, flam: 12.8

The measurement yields 1.34 angstrom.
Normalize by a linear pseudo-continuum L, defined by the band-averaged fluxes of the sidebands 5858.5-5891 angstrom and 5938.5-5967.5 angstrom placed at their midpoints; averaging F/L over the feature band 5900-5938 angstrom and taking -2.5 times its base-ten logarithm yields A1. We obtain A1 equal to 0.05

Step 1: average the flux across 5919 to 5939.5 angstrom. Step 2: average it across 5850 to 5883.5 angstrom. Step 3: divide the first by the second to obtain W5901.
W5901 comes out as 0.93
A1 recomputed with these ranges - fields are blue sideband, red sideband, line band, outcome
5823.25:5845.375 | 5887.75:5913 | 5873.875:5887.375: -0.052 mag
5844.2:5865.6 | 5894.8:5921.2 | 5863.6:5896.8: 0.012 mag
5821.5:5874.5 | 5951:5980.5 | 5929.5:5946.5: 0.056 mag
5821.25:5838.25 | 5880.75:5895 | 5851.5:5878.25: -0.029 mag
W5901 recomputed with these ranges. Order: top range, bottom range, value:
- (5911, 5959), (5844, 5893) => 0.97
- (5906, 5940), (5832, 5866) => 0.95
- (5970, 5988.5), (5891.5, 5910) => 1.08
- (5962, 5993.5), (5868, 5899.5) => 1.04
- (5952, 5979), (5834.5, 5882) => 0.99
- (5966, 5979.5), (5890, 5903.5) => 1.12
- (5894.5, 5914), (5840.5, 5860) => 0.93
